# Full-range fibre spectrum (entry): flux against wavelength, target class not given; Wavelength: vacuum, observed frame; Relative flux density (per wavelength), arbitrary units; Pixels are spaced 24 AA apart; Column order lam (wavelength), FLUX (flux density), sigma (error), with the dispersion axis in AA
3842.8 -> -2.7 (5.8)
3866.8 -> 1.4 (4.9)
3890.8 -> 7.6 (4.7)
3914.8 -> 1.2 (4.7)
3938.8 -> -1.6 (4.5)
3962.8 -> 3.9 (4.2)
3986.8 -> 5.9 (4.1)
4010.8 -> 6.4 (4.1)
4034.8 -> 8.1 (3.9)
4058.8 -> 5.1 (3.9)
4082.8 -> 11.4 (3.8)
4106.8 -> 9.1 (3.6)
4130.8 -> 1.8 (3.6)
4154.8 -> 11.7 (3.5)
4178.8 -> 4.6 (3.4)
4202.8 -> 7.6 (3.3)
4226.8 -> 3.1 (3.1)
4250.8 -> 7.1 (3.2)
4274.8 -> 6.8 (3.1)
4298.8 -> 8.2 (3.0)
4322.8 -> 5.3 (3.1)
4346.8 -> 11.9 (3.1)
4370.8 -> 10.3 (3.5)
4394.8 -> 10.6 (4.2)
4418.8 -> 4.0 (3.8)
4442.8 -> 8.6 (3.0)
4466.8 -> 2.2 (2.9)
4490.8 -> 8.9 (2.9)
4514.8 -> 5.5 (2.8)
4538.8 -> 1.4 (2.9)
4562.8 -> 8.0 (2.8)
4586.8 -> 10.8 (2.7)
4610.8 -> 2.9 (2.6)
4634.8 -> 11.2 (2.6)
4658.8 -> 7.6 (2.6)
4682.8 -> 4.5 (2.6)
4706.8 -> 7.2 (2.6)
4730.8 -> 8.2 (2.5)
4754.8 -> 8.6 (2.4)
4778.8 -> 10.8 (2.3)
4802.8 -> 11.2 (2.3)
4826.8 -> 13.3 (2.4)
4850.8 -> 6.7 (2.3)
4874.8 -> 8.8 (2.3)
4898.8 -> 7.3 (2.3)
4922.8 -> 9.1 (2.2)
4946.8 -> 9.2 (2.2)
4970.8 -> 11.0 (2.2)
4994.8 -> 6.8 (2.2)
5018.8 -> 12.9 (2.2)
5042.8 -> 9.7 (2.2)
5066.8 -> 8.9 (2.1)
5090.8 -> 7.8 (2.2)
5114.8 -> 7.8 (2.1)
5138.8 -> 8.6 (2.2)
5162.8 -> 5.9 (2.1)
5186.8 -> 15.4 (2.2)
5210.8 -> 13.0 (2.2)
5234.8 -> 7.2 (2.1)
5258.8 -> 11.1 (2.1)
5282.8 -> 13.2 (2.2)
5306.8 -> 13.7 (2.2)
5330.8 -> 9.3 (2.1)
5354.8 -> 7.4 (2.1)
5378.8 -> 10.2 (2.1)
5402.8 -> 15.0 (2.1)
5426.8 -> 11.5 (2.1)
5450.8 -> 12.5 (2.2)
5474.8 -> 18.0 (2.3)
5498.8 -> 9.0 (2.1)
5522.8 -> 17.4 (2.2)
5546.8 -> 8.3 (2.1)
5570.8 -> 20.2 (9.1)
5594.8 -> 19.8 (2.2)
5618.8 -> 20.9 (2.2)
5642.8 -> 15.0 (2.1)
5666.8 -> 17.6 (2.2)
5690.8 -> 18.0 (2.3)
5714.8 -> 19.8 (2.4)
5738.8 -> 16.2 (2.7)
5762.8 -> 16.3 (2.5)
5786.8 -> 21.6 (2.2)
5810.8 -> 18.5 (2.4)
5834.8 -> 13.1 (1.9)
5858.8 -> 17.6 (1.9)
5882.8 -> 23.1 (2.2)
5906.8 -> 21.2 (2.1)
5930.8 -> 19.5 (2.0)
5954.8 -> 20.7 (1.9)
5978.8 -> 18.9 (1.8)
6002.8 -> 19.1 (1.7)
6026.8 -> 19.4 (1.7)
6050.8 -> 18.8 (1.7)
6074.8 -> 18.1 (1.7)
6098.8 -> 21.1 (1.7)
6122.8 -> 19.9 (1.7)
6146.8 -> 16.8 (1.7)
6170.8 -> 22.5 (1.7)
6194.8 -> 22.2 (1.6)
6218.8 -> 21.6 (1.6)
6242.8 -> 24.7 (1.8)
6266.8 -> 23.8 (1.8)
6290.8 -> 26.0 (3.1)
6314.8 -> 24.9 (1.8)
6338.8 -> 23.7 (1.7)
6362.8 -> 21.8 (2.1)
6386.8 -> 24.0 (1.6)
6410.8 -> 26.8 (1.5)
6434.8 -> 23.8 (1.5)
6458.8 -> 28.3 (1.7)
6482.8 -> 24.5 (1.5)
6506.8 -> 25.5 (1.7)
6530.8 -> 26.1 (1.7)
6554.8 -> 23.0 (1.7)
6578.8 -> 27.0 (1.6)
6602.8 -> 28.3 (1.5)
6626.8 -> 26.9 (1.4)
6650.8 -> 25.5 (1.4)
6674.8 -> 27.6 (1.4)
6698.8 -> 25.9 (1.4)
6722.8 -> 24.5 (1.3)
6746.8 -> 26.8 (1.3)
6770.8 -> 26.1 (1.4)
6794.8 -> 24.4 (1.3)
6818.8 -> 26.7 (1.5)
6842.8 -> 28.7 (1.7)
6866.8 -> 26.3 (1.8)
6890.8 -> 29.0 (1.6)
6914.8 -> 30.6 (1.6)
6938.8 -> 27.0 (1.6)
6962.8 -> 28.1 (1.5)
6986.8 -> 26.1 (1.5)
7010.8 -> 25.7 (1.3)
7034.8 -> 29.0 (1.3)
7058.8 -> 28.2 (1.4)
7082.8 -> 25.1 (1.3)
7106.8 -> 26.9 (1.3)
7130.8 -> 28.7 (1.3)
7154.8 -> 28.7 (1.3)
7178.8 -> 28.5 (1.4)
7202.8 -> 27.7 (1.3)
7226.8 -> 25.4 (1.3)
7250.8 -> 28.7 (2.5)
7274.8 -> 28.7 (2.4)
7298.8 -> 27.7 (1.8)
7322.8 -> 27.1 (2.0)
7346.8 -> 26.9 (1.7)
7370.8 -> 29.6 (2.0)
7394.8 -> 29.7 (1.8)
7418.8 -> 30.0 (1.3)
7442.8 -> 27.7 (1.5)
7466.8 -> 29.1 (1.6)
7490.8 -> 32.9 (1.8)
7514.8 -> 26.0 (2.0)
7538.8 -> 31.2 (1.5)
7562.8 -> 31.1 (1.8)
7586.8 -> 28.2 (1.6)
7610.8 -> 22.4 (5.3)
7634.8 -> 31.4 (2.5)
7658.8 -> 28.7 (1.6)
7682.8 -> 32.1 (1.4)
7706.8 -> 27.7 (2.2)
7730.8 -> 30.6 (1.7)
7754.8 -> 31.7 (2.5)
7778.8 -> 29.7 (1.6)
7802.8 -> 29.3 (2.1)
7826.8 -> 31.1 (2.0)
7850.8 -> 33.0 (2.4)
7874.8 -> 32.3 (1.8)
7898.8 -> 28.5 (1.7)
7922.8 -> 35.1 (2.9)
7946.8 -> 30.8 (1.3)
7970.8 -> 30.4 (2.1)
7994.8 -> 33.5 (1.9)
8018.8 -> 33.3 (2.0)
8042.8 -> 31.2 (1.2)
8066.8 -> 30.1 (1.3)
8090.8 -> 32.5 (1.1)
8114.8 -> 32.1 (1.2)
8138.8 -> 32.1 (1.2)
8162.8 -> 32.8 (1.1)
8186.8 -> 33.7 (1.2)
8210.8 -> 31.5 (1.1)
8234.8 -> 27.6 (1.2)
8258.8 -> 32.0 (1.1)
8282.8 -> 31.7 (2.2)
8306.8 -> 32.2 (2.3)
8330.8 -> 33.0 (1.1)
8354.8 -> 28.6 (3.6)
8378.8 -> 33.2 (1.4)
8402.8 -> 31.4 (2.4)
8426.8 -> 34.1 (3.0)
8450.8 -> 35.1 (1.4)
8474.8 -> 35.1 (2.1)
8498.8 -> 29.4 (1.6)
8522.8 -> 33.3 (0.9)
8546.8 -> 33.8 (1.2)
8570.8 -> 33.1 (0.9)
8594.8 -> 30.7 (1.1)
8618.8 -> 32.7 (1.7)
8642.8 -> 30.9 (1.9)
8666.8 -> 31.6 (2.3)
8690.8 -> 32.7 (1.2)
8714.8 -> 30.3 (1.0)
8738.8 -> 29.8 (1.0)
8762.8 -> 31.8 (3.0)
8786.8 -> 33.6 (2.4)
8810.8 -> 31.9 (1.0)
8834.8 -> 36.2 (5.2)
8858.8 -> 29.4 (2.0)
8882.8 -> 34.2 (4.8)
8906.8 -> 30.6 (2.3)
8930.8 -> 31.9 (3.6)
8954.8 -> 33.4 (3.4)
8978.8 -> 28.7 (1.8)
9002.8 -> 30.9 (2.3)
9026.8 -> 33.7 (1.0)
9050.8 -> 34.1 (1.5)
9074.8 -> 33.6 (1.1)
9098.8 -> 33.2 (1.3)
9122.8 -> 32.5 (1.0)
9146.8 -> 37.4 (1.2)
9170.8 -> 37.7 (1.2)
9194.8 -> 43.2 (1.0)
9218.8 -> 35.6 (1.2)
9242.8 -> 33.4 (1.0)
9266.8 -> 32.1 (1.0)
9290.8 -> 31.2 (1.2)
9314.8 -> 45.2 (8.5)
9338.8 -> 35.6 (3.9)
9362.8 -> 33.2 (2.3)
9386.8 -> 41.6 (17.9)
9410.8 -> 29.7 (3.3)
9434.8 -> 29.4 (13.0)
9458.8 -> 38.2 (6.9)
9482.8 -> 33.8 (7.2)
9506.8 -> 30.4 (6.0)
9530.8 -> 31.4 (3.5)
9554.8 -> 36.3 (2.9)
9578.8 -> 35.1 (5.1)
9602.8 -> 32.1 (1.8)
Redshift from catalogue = 0.40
